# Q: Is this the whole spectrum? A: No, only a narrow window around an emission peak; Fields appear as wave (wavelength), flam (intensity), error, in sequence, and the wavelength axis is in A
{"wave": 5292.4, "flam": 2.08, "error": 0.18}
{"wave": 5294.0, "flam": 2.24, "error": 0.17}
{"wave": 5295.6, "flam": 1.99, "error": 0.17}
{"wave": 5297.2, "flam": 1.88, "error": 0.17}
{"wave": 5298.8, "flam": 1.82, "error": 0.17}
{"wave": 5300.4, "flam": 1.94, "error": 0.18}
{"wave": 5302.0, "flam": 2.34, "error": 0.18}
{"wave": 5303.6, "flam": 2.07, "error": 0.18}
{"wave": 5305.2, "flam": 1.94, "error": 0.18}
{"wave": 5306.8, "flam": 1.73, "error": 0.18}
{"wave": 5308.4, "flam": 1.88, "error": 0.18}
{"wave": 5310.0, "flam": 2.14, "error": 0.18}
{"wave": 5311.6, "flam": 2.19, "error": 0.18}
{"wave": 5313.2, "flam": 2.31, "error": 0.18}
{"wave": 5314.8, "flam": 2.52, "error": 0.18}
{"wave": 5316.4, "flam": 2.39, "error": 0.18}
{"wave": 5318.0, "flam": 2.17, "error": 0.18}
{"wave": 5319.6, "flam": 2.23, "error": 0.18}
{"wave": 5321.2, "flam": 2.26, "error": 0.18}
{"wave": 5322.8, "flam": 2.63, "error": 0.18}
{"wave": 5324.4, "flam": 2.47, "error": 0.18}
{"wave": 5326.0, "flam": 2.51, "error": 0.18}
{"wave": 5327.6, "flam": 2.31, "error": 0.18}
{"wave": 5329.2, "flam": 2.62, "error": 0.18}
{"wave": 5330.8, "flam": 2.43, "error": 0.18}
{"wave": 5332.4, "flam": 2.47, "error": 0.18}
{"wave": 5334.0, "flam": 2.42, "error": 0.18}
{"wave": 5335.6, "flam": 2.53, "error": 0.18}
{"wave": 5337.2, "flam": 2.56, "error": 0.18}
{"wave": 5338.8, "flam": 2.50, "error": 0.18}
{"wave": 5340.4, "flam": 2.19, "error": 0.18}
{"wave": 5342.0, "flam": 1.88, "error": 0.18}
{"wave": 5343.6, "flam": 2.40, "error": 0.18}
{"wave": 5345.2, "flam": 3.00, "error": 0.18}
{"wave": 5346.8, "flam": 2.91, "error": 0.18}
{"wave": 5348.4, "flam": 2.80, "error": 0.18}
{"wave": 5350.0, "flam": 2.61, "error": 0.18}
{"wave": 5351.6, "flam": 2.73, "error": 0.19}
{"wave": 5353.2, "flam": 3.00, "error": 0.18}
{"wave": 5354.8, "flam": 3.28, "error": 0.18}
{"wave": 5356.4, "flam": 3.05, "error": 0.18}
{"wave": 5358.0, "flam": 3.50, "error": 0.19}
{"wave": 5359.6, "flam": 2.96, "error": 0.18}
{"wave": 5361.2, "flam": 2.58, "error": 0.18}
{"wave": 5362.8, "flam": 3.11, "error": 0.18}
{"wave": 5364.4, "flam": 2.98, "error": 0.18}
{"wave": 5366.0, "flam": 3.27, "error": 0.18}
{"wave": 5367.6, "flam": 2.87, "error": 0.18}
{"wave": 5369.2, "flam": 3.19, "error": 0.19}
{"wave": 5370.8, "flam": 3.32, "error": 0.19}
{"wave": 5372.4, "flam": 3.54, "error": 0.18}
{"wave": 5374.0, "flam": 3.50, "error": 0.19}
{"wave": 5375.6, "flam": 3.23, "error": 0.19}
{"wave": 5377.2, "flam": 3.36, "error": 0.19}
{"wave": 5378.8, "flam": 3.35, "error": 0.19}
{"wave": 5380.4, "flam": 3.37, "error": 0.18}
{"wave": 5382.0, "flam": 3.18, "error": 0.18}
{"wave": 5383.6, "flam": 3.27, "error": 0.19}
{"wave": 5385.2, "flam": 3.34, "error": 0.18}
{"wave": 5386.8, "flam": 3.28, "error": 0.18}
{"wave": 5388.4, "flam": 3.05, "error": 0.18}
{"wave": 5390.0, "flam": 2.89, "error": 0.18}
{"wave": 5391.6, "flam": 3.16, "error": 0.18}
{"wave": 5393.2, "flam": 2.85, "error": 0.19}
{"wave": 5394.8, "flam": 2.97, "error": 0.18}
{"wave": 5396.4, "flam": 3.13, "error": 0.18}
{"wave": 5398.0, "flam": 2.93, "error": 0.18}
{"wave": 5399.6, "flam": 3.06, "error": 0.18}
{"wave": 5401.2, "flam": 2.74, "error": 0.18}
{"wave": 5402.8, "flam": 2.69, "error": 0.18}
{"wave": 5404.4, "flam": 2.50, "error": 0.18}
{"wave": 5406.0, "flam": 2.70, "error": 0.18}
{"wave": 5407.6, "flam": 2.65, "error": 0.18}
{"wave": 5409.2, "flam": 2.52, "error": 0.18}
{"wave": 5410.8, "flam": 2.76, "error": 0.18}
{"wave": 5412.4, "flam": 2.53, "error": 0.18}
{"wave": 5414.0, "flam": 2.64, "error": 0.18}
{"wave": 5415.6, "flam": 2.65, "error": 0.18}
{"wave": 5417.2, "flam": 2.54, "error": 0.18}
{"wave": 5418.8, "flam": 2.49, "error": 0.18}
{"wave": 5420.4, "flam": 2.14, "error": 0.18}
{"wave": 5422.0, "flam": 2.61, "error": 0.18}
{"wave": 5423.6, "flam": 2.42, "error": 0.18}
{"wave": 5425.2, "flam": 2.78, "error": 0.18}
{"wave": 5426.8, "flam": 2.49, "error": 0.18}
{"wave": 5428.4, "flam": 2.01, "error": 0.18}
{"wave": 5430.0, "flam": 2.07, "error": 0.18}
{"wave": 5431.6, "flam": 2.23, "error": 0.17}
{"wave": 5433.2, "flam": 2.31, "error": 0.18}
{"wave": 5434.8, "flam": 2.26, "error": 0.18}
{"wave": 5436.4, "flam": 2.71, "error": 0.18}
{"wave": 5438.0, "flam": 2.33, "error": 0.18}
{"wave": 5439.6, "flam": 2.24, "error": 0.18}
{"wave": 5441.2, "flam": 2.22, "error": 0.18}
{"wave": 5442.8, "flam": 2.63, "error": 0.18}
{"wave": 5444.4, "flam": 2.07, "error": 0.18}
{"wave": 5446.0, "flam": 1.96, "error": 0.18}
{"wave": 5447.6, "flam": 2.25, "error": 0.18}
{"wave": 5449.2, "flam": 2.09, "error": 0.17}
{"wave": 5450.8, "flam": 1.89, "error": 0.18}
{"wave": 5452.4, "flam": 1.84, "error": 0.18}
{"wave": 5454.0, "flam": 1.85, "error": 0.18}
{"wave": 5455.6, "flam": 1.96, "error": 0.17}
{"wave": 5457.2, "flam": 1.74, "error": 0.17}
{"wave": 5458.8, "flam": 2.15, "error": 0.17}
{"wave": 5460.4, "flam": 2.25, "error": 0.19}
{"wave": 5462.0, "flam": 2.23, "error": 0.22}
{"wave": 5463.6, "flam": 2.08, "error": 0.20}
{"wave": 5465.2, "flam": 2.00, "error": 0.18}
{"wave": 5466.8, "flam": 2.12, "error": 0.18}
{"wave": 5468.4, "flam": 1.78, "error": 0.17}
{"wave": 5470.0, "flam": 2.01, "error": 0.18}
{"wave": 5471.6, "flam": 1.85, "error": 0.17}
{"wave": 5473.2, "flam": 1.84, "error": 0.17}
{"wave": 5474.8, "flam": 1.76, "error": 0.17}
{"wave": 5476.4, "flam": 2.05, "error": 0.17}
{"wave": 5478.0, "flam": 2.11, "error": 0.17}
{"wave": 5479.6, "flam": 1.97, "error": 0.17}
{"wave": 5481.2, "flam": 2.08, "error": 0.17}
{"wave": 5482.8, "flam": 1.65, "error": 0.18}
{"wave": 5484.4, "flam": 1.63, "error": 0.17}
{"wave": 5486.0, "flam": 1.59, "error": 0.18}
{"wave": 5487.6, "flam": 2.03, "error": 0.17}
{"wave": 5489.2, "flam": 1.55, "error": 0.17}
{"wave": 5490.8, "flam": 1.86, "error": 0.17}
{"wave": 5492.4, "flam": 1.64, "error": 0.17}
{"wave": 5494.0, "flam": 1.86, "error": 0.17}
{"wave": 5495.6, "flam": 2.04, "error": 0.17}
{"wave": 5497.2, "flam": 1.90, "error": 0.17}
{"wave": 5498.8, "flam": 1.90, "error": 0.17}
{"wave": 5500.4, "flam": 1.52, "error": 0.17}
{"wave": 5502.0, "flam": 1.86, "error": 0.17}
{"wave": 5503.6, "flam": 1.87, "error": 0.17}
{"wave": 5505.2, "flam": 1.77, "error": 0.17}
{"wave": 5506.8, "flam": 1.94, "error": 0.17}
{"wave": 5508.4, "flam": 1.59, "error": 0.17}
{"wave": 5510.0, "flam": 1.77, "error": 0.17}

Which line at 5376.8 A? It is C IV 1549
